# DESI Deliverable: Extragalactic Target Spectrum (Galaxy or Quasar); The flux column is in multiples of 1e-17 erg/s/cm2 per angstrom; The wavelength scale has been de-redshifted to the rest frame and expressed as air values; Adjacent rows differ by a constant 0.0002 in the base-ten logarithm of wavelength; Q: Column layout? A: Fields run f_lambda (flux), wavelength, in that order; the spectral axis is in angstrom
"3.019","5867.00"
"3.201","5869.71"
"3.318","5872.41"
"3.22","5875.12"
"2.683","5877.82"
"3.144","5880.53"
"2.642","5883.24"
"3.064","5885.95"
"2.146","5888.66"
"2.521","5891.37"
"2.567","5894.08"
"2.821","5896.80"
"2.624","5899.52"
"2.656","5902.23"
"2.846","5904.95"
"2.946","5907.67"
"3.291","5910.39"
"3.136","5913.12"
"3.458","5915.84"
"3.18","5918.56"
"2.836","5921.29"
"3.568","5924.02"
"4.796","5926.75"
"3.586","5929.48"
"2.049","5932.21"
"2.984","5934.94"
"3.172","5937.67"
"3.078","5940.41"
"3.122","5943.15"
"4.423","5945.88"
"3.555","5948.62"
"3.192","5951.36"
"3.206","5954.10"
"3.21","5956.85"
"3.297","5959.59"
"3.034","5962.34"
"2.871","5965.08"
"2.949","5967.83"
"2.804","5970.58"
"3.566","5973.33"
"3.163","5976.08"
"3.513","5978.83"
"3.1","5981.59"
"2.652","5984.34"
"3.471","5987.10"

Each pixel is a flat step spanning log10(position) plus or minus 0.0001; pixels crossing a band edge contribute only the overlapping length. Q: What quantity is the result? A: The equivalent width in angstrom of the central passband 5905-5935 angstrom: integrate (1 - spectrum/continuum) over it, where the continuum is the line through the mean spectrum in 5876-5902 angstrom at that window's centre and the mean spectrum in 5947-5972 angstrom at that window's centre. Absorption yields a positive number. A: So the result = -3.7 angstrom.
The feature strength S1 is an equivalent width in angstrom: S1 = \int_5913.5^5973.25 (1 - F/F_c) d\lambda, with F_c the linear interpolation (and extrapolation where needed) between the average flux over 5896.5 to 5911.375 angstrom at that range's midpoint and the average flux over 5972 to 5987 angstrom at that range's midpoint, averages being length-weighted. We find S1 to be -4.3 angstrom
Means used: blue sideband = 2.86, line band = 3.26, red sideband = 3.22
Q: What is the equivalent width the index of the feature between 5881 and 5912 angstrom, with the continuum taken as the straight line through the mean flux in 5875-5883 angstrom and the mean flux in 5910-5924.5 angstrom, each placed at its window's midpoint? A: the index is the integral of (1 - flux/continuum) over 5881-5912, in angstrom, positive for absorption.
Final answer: 3.16 angstrom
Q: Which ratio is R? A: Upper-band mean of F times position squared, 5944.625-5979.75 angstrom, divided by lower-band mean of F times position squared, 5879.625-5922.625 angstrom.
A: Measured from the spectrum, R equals 1.2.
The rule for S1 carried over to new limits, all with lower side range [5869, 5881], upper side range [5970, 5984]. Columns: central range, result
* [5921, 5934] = -1.0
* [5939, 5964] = -1.2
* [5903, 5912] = 0.4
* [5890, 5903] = 2.0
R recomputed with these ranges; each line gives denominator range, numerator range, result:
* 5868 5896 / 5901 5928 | 1.16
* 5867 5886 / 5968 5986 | 1.07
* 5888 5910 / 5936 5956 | 1.28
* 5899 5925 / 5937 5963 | 1.10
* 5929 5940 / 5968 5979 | 1.12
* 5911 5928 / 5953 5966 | 0.91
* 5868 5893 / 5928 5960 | 1.15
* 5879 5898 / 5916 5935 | 1.24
